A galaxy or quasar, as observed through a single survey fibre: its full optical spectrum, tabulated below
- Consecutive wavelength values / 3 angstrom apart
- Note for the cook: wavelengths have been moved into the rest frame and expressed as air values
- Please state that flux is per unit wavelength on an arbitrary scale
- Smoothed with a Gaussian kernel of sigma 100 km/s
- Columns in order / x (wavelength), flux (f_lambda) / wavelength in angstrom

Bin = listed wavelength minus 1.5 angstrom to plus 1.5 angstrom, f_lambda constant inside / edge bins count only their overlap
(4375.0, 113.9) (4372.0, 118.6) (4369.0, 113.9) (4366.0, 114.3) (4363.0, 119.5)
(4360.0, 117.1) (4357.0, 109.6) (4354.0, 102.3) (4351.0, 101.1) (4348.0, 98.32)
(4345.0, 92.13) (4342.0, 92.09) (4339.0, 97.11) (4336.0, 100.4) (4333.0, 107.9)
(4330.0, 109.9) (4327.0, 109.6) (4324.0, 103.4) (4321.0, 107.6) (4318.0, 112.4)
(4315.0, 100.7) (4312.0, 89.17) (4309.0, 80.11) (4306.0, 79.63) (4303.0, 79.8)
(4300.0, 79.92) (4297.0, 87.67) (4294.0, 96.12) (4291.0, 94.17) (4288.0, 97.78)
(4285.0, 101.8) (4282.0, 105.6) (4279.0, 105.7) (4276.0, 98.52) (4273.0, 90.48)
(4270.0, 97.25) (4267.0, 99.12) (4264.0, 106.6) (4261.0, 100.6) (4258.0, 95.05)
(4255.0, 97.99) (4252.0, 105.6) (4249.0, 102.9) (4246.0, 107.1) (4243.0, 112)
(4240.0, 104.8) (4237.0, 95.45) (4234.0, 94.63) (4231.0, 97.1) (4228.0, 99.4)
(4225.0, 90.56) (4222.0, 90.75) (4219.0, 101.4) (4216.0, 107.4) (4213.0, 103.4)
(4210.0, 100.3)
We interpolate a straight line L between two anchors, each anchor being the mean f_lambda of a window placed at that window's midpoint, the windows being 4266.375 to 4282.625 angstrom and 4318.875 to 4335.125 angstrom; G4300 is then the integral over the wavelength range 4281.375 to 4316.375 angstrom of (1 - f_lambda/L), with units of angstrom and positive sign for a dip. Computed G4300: 4.2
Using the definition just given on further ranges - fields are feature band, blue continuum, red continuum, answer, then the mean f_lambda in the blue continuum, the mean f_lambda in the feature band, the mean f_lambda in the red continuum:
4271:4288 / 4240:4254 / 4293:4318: -0.7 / 106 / 100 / 88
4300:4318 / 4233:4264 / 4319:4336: 3.1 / 102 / 87.6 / 107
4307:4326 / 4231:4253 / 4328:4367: 1.0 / 103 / 98.7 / 105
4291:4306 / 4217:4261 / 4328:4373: 2.5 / 99.7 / 86.1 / 106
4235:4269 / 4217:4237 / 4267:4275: -2.4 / 95.9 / 102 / 95.1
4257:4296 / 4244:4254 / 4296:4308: -2.7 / 105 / 99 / 81.4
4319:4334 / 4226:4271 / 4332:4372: -0.5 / 101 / 108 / 106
